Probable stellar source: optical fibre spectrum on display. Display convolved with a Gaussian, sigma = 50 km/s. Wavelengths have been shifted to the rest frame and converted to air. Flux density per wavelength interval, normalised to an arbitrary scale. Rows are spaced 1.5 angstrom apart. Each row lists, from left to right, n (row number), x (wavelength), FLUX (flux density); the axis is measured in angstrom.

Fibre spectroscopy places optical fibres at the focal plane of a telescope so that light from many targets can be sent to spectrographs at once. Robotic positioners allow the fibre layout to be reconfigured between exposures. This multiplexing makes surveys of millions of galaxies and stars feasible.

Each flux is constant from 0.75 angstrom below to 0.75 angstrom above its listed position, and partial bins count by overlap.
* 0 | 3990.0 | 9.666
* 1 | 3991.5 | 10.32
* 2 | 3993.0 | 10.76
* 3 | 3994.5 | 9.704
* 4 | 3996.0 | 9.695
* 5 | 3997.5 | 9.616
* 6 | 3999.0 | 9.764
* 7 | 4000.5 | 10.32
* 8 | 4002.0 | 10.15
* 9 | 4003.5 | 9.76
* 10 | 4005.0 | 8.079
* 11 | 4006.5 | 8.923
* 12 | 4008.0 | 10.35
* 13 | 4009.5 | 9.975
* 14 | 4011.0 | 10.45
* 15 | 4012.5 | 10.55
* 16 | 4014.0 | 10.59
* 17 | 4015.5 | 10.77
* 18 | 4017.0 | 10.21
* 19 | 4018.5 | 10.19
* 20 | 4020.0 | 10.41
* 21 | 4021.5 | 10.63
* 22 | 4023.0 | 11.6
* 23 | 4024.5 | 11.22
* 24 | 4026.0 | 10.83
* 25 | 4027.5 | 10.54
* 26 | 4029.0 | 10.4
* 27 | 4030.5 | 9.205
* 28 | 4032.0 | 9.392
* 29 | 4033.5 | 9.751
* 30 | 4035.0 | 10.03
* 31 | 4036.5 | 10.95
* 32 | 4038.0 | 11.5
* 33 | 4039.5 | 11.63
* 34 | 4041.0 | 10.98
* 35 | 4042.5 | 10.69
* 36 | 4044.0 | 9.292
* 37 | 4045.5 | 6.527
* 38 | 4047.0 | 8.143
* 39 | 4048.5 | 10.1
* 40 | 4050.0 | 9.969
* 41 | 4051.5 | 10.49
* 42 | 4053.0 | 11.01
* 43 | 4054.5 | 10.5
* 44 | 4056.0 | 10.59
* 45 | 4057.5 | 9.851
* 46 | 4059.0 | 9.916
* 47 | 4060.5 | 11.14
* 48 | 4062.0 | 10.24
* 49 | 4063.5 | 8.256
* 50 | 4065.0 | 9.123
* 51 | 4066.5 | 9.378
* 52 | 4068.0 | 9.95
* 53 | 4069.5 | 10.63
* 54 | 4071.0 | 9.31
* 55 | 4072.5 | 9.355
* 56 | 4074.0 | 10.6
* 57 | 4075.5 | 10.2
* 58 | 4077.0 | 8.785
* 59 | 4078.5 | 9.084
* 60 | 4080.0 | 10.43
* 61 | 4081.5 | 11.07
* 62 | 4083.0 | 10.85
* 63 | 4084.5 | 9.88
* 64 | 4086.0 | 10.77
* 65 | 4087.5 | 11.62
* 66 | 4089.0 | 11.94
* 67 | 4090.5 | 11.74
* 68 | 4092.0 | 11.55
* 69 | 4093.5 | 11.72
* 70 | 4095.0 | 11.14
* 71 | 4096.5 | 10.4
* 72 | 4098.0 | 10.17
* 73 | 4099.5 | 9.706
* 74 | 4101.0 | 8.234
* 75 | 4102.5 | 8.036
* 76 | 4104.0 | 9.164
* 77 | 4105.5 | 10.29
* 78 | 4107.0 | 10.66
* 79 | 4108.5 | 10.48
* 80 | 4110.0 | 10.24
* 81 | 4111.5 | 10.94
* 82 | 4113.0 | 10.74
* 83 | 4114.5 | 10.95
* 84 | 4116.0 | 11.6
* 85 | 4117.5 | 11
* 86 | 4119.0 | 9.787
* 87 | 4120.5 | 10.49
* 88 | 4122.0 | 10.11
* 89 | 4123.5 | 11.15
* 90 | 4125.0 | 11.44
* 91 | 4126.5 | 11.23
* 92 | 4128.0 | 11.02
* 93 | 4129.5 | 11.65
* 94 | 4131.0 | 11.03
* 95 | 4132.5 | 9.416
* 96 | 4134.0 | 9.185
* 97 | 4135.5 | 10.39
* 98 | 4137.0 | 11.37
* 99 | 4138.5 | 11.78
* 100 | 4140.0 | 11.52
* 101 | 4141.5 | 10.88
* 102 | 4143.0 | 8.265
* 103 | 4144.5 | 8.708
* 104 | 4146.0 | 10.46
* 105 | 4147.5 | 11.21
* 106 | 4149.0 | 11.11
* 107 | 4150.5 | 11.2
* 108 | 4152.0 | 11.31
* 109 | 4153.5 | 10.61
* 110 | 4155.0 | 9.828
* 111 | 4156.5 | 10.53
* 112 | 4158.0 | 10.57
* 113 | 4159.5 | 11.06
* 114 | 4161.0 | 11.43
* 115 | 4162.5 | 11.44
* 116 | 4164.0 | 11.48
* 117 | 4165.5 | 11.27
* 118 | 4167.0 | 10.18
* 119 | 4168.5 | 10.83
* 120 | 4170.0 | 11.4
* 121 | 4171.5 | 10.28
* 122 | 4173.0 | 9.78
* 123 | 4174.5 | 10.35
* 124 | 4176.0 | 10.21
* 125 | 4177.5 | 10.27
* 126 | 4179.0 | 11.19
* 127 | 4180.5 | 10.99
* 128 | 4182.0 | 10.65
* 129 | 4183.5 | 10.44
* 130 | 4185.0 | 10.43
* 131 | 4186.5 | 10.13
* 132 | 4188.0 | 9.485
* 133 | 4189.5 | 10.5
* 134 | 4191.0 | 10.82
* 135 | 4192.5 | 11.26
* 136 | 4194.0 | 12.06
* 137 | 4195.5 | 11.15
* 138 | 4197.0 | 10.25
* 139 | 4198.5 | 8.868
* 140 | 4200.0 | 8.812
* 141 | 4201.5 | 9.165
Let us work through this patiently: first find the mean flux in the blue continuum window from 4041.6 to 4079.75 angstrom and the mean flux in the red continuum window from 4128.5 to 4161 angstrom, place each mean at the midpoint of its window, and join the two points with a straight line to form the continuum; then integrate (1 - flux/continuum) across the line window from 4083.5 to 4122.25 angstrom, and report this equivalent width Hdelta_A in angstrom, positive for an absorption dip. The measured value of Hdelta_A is -1.3 angstrom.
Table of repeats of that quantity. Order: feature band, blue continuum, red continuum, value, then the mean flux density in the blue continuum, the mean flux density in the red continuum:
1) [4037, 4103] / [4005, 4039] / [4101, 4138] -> 1.59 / 10.3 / 10.5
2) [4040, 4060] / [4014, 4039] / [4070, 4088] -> 0.87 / 10.5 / 10.1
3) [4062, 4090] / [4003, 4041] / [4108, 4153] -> 1.13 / 10.3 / 10.7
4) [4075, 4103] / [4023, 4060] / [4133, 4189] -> -0.17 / 10.2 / 10.6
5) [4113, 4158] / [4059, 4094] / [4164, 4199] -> -0.84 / 10.3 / 10.6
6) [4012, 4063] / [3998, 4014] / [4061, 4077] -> -2.63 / 9.86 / 9.68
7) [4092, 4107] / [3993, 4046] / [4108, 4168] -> 0.78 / 10.2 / 10.7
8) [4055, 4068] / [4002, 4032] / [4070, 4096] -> 0.79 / 10.2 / 10.6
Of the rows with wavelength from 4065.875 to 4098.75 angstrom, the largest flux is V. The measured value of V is 11.94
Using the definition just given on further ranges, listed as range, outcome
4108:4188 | 11.78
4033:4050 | 11.63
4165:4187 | 11.4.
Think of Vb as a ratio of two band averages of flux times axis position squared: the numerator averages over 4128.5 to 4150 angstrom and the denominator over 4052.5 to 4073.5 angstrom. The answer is 1.10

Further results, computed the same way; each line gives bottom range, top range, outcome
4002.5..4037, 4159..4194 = 1.13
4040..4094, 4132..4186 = 1.09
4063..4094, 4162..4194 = 1.09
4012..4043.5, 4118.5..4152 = 1.06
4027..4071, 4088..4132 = 1.10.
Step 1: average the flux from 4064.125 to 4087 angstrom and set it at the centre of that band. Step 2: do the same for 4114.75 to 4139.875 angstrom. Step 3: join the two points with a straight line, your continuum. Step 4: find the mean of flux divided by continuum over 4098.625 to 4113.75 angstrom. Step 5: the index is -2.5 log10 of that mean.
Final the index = 0.07 mag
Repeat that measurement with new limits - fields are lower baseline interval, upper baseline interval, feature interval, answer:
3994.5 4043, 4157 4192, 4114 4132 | -0.040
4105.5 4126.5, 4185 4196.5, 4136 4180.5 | 0.003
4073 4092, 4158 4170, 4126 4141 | 0.005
